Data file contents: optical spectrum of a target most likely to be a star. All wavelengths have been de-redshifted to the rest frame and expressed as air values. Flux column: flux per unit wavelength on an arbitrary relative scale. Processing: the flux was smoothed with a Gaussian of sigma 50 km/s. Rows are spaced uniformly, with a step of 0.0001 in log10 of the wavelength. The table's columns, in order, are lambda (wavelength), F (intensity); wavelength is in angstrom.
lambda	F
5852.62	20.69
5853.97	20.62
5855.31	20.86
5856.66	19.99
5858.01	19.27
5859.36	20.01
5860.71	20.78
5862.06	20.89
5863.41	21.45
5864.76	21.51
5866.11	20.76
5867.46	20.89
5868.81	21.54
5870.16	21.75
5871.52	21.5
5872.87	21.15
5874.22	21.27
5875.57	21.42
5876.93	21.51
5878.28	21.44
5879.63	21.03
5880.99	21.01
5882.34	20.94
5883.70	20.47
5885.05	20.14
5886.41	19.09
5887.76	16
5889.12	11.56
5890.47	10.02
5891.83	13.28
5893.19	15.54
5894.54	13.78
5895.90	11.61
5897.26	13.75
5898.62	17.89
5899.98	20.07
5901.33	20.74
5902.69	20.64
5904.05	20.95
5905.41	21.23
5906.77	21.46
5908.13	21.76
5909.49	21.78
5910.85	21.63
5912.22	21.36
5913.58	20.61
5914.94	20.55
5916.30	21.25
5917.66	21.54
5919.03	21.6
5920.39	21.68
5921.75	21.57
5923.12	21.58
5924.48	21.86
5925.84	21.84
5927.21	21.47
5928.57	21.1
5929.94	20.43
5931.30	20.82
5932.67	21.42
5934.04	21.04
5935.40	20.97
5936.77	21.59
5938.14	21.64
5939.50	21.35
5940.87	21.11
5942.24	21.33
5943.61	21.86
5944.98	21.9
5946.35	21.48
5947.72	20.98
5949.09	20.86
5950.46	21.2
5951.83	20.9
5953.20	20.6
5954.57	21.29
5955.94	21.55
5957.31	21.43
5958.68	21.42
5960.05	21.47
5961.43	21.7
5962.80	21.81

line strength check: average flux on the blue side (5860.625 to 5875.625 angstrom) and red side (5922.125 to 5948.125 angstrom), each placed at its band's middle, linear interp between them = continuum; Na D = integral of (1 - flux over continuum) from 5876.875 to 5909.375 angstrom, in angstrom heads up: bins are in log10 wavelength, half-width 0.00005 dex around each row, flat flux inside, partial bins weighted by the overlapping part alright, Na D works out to 4.8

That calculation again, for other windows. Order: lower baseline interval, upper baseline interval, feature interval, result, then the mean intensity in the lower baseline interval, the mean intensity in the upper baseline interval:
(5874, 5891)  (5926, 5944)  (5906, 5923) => -0.9 angstrom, 18.9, 21.2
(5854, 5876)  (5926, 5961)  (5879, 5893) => 2.5 angstrom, 20.9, 21.3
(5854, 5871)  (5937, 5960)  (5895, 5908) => 1.4 angstrom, 20.8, 21.3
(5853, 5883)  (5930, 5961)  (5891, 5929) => 2.5 angstrom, 21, 21.3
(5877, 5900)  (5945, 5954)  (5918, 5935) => -1.6 angstrom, 16.9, 21.1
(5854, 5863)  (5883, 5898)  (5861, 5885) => -4.4 angstrom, 20.4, 15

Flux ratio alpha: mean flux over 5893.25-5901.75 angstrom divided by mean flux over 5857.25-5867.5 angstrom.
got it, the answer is 0.78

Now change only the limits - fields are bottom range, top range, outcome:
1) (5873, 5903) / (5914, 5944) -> 1.19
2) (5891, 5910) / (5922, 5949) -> 1.18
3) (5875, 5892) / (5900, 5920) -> 1.15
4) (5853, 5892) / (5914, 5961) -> 1.08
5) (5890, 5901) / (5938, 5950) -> 1.45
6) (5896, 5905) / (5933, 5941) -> 1.15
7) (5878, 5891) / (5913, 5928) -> 1.18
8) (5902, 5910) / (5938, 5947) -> 1.01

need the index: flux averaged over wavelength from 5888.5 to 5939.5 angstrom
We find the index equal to 19.6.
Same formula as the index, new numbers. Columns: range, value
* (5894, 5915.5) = 19.4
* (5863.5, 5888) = 20.8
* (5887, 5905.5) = 16.1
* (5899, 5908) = 20.8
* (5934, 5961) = 21.3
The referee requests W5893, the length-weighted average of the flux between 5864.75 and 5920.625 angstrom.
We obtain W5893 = 19.5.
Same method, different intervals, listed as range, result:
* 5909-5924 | 21.4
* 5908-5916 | 21.2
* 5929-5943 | 21.2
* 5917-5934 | 21.4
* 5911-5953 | 21.3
